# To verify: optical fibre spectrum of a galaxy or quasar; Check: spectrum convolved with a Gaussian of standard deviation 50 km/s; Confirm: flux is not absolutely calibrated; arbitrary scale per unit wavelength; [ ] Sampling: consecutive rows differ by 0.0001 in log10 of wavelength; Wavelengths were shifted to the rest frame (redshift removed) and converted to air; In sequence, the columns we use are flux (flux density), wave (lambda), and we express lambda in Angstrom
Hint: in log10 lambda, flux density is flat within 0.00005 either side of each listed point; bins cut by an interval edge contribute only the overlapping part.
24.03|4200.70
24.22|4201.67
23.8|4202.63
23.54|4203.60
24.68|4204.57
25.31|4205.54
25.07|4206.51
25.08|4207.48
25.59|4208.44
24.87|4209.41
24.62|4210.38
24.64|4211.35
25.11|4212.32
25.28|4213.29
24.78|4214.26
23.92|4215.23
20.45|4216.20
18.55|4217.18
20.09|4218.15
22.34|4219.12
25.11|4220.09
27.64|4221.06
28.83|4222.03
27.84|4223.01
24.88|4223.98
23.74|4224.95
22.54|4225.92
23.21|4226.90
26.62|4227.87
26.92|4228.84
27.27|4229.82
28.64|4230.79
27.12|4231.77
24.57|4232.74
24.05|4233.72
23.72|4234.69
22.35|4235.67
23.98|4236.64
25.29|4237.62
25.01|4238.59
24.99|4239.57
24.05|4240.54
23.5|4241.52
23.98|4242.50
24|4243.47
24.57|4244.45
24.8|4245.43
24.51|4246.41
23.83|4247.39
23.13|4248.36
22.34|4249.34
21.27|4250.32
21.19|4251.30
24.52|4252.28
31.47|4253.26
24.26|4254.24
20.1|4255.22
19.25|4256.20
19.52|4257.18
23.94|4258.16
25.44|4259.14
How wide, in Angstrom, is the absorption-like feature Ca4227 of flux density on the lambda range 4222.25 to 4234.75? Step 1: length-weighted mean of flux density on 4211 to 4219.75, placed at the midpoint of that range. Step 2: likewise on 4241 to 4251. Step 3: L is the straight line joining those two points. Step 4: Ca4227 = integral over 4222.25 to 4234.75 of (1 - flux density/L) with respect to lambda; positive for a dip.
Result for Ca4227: -1.3 Angstrom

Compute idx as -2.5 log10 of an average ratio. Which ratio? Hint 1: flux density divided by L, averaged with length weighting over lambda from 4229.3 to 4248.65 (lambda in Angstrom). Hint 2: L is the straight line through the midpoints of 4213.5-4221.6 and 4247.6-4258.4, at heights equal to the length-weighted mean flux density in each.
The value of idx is -0.08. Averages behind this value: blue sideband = 23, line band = 24.7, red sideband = 22.8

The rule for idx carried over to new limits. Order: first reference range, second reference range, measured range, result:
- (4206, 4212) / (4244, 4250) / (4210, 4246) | -0.01 mag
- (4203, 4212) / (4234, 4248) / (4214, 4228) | 0.03 mag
